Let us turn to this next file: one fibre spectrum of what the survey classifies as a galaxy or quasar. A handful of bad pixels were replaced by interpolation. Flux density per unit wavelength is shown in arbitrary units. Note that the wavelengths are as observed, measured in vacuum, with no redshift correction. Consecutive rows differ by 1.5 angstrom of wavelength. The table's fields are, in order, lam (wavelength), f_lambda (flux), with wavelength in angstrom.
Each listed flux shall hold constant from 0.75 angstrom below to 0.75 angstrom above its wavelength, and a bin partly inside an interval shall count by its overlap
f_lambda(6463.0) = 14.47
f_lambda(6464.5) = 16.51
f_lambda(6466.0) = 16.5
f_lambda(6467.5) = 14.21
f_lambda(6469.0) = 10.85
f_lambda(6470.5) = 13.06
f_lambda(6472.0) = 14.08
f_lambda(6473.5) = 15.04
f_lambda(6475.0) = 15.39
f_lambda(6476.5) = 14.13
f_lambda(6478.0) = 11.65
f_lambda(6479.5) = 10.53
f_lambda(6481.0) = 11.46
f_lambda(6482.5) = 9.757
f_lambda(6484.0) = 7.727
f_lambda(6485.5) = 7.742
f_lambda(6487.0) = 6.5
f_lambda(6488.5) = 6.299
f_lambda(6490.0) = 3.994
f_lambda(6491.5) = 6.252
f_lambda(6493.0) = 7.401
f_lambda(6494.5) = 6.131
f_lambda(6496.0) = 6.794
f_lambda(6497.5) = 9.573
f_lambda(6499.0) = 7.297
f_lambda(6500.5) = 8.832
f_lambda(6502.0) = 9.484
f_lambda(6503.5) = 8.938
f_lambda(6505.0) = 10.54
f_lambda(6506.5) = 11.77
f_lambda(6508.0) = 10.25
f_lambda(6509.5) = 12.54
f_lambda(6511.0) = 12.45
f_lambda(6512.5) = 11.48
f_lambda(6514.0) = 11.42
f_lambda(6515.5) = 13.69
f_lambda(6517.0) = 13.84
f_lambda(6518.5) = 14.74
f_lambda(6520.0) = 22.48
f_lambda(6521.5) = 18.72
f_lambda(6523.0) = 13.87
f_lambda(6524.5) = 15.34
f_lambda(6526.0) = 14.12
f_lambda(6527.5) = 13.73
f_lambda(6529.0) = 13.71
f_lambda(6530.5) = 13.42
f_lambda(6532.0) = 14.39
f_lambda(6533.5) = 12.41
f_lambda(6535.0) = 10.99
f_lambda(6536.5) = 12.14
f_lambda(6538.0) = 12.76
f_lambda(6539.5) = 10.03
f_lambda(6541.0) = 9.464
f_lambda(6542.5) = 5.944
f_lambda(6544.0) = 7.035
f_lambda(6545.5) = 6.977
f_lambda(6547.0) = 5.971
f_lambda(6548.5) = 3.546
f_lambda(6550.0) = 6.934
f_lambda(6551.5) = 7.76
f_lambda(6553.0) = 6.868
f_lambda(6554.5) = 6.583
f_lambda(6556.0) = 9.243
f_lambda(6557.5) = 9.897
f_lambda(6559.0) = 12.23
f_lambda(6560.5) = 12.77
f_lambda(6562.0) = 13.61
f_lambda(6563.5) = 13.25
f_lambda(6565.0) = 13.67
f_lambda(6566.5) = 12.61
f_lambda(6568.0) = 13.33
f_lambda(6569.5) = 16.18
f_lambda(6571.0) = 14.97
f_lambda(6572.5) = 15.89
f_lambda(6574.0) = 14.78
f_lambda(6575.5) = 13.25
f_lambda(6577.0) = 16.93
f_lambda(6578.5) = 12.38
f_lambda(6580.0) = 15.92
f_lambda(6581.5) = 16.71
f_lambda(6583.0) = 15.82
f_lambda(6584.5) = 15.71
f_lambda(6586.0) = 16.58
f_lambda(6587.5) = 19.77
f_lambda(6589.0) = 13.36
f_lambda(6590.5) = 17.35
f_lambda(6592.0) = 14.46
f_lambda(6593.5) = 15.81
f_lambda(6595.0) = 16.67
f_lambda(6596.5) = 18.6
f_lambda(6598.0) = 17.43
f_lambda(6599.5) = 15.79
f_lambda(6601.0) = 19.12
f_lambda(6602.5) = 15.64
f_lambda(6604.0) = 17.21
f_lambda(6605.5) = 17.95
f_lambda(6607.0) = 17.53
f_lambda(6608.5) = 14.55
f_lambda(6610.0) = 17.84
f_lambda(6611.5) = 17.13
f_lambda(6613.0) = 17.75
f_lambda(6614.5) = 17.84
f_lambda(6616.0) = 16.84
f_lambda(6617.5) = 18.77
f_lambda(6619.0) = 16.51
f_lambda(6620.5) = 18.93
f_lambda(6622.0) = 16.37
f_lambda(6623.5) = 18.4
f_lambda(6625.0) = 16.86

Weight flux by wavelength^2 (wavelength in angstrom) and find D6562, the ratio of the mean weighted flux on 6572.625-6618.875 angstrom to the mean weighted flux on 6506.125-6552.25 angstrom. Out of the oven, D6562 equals 1.44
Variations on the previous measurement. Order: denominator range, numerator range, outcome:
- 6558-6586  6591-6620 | 1.19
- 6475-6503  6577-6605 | 1.96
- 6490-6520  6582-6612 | 1.66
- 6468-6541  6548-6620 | 1.31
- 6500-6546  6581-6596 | 1.36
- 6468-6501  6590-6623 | 1.85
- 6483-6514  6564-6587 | 1.77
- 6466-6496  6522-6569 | 1.09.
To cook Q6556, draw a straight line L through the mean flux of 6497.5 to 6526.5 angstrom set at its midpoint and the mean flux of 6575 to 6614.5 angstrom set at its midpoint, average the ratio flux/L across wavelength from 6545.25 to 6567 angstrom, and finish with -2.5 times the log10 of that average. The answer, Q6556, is 0.48 mag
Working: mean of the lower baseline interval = 12.6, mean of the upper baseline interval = 16.5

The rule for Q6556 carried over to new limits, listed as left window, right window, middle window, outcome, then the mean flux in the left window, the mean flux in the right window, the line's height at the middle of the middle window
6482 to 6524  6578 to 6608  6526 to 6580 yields 0.21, 10.4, 16.5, 13.8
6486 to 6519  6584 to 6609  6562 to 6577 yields 0.02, 9.5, 16.7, 14.6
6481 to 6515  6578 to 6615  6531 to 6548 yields 0.22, 8.88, 16.6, 12.1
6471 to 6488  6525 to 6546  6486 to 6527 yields 0.04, 11.2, 11.3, 11.3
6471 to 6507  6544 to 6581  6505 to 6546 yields -0.21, 9.48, 11.4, 10.4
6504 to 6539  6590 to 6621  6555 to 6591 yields 0.10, 13.5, 17.1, 15.7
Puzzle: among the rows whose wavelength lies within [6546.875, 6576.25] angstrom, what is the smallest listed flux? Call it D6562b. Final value 3.546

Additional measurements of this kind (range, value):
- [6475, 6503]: 3.994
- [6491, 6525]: 6.131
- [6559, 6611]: 12.23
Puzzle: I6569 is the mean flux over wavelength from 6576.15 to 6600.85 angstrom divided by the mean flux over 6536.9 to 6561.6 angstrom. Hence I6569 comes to 1.91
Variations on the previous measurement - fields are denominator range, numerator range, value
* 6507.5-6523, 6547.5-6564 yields 0.65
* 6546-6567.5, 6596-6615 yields 1.79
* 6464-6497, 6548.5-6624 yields 1.42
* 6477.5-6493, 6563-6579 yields 1.77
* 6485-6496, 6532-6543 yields 1.72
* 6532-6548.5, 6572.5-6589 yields 1.68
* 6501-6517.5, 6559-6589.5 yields 1.30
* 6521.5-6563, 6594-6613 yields 1.62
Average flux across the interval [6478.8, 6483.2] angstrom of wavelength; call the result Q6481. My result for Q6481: 10.6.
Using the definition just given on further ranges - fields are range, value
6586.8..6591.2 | 16.8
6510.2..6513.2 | 12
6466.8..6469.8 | 12.5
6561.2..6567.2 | 13.3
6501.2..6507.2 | 10.2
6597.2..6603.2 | 17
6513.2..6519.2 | 13.4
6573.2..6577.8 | 15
